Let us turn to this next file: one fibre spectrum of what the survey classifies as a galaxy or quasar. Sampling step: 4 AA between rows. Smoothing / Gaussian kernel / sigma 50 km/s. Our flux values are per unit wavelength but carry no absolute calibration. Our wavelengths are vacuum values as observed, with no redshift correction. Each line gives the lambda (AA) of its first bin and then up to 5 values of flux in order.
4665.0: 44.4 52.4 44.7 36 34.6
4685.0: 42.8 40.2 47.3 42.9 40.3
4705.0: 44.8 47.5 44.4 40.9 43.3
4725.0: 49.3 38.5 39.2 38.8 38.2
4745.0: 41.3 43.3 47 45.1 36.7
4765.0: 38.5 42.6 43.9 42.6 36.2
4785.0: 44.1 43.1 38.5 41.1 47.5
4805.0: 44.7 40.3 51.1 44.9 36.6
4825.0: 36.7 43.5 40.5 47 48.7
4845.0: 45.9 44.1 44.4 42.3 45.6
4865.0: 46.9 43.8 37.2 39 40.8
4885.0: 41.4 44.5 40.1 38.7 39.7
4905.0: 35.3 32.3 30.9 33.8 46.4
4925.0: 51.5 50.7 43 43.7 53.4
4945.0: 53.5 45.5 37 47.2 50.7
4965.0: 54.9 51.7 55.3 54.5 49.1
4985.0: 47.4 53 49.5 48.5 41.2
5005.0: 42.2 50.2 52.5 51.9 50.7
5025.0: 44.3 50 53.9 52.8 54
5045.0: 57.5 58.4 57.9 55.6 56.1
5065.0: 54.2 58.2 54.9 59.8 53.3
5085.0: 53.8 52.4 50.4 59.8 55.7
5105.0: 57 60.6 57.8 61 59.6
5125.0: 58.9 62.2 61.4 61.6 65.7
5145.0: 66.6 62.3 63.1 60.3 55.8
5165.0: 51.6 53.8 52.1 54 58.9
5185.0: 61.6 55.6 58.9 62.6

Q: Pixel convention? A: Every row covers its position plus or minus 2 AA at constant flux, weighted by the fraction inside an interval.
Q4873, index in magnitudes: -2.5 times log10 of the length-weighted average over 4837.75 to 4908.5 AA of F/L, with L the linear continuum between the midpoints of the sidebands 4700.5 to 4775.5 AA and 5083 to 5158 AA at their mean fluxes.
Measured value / 0.15 mag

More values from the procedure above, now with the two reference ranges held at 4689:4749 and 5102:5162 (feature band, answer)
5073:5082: 0.04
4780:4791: 0.10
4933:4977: 0.08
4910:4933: 0.22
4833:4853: 0.06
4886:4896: 0.20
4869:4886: 0.23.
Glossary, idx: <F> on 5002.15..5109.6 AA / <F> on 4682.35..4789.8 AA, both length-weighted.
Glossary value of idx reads 1.3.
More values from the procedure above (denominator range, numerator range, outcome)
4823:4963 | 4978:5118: 1.24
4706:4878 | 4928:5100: 1.21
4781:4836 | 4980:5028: 1.14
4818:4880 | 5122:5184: 1.38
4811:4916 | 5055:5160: 1.41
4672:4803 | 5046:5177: 1.38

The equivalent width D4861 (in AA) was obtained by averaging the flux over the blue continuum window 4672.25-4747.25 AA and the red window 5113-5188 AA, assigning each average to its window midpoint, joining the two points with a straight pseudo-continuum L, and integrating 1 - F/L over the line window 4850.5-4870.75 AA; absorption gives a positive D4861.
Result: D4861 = 1.36 AA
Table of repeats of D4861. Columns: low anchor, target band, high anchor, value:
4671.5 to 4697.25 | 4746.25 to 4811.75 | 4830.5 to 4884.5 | 0.13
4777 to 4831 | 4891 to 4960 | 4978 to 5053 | 6.56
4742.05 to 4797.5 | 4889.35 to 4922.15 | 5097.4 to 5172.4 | 7.49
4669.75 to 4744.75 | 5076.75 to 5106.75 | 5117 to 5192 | 0.96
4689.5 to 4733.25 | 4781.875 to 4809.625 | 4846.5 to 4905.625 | 0.01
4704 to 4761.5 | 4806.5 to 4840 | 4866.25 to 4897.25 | -0.94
